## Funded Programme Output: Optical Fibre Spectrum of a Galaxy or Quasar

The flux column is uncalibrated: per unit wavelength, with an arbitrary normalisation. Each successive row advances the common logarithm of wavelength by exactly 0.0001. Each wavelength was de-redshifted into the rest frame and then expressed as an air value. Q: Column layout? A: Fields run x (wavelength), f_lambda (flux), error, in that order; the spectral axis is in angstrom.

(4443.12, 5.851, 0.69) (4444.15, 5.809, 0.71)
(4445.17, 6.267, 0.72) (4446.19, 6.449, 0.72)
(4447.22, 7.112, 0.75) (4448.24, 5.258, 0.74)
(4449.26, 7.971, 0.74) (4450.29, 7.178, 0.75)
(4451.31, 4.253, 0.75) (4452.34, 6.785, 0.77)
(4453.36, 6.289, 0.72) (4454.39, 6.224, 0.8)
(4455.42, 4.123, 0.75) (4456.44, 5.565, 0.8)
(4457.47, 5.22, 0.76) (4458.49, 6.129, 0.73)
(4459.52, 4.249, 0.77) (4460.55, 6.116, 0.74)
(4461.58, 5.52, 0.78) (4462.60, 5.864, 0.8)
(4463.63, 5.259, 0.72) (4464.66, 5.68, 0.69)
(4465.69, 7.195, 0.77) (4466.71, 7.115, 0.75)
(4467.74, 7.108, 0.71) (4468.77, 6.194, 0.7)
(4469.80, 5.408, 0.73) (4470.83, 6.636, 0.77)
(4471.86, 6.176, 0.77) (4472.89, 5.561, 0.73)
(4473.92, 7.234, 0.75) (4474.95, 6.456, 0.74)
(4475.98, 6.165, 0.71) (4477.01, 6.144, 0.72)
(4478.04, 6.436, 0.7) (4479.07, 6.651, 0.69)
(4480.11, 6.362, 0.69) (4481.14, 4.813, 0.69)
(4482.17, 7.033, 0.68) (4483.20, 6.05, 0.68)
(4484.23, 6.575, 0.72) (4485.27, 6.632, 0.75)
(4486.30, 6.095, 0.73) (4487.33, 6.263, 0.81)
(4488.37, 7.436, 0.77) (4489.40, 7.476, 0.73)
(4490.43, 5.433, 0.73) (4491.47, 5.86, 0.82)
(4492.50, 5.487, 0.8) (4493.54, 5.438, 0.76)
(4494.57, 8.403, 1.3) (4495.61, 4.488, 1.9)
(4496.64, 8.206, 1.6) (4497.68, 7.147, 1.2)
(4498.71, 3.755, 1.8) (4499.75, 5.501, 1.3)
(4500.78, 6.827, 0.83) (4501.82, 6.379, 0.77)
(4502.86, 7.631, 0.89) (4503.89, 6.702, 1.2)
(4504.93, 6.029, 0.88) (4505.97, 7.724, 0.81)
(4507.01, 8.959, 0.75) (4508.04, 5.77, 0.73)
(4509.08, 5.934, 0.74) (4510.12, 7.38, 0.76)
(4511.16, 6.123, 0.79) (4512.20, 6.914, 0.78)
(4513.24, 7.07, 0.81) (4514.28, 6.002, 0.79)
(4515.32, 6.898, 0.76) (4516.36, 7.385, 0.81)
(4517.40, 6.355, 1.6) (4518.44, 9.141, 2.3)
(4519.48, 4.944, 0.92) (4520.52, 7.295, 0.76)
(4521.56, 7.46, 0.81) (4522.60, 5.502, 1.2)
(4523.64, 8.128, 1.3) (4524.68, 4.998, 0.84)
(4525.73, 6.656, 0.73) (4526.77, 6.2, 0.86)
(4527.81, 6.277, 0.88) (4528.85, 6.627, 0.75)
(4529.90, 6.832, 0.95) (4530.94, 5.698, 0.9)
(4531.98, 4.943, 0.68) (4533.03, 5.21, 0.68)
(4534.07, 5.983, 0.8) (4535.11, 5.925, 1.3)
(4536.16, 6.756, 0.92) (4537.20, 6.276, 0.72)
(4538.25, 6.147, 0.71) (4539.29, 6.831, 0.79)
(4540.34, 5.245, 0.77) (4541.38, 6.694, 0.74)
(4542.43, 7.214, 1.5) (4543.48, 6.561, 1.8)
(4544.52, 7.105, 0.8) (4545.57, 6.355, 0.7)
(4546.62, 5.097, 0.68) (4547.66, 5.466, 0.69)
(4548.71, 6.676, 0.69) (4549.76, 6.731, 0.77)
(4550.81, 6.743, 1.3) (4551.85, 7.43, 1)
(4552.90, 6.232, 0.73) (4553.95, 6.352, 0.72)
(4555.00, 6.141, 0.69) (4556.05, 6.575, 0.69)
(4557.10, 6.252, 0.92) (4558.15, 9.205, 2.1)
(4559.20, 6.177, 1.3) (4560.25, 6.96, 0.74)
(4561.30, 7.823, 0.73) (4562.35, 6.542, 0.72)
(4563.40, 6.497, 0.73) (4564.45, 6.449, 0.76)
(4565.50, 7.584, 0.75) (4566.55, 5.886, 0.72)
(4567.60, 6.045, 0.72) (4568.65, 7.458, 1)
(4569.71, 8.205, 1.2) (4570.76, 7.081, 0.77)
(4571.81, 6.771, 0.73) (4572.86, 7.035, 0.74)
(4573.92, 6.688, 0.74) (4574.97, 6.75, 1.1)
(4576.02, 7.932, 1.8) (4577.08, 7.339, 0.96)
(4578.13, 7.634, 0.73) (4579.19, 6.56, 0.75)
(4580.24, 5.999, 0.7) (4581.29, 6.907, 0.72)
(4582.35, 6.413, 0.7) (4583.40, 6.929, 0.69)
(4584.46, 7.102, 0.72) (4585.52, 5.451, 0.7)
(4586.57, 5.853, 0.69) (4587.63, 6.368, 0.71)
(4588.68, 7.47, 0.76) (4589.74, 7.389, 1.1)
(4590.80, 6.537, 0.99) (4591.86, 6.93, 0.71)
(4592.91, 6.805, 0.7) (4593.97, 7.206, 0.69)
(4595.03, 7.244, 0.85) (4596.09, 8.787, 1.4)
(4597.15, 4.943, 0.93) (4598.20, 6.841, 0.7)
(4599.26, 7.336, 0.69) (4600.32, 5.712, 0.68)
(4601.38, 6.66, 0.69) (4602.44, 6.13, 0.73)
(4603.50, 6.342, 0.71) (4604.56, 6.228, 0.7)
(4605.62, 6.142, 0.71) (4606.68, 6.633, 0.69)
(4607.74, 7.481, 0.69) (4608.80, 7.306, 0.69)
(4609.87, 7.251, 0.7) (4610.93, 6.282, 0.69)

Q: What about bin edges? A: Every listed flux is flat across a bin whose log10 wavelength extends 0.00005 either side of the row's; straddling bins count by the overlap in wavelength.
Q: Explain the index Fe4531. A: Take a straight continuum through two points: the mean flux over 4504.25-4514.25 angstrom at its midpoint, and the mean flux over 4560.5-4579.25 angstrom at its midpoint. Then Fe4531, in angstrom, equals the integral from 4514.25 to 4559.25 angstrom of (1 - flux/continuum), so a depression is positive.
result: 2.8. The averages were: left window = 6.83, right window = 7.03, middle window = 6.48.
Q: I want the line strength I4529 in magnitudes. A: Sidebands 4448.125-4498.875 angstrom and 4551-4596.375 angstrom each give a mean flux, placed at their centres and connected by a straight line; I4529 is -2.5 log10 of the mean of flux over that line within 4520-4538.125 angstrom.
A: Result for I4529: 0.05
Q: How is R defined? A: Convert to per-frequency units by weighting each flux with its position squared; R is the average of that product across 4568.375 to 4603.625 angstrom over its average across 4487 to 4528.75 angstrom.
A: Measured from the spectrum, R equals 1.07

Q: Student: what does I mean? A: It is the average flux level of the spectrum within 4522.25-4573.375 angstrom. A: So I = 6.53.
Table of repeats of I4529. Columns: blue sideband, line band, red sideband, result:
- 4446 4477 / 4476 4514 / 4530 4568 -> -0.04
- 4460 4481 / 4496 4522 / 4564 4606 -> -0.06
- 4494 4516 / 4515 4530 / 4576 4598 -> 0.00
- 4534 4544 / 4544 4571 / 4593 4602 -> -0.03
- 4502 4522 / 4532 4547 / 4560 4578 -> 0.13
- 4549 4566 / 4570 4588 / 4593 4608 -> 0.00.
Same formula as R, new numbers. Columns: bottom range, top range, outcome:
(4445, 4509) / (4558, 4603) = 1.15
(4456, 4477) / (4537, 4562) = 1.13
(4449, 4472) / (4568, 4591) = 1.22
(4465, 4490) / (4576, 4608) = 1.10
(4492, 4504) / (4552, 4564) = 1.11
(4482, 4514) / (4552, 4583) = 1.09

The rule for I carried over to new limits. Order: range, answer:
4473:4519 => 6.55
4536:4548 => 6.31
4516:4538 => 6.4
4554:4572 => 6.91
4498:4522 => 6.71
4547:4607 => 6.76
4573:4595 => 6.83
